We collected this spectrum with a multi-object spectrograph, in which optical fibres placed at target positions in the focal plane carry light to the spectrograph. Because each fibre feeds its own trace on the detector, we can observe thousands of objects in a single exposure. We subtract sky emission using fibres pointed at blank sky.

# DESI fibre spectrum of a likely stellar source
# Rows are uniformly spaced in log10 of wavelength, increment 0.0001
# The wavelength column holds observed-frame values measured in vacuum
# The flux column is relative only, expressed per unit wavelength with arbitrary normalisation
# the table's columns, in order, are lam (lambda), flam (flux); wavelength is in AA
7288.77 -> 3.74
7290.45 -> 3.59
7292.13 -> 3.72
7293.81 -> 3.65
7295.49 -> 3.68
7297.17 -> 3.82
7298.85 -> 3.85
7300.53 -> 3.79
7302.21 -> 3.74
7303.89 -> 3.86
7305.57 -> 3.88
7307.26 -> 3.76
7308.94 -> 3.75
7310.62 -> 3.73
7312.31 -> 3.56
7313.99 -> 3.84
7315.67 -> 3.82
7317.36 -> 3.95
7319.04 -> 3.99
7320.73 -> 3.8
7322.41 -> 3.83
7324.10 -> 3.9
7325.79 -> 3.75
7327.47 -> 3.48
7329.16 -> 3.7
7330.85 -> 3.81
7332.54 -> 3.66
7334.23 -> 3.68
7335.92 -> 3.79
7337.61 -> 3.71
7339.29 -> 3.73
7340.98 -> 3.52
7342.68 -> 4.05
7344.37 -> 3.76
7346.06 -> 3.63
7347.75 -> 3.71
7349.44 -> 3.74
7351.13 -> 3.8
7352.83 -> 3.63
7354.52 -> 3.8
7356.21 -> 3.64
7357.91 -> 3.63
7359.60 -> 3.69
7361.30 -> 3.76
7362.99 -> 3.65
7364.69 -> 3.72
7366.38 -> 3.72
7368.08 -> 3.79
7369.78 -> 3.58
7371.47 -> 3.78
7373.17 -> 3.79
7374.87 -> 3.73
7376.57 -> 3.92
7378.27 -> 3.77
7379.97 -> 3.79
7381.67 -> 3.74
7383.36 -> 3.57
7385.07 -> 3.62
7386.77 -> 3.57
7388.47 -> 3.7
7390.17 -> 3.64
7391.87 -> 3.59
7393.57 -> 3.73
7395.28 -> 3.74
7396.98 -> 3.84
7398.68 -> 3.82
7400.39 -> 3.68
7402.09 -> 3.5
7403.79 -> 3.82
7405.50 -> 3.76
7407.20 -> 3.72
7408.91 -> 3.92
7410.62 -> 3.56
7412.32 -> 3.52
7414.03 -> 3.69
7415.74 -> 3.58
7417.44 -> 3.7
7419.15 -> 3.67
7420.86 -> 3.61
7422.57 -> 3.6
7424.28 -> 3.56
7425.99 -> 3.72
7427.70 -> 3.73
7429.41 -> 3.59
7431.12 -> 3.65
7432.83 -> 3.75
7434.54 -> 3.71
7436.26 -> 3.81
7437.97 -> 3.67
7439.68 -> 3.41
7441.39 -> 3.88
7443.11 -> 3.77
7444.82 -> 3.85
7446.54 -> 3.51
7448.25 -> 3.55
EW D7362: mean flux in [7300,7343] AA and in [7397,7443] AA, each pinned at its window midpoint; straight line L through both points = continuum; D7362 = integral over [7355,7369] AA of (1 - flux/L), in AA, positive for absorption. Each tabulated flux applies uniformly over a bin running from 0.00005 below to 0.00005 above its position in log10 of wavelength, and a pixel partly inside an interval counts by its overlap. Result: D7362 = 0.12 AA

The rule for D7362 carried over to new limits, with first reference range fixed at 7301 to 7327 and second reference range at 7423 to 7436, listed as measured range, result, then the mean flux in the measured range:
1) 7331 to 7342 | 0.2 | 3.69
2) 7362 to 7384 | 0.0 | 3.74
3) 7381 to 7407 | 0.2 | 3.69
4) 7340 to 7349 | 0.1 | 3.73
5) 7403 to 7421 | 0.0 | 3.69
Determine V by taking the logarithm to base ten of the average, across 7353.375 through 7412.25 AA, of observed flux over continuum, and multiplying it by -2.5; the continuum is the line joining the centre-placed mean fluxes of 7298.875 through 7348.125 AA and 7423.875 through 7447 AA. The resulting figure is 0.00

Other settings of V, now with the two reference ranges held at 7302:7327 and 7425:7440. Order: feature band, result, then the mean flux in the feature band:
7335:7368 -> 0.01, 3.72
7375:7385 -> 0.00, 3.74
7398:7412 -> 0.00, 3.71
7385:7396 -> 0.02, 3.66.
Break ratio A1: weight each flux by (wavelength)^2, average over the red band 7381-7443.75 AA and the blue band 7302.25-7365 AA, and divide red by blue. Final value 1.00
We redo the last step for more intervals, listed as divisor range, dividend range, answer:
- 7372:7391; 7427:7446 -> 1.01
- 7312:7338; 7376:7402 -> 1.00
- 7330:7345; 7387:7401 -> 1.01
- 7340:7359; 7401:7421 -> 1.00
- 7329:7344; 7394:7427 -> 1.01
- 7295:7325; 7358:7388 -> 0.99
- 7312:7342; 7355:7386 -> 1.00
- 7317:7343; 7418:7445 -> 1.01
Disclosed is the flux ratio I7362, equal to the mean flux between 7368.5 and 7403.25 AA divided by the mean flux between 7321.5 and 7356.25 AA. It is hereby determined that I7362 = 1.0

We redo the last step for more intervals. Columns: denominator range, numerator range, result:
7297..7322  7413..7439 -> 0.96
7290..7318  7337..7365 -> 0.99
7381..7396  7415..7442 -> 1.00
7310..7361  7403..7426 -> 0.98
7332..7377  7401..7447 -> 0.99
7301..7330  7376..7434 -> 0.97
